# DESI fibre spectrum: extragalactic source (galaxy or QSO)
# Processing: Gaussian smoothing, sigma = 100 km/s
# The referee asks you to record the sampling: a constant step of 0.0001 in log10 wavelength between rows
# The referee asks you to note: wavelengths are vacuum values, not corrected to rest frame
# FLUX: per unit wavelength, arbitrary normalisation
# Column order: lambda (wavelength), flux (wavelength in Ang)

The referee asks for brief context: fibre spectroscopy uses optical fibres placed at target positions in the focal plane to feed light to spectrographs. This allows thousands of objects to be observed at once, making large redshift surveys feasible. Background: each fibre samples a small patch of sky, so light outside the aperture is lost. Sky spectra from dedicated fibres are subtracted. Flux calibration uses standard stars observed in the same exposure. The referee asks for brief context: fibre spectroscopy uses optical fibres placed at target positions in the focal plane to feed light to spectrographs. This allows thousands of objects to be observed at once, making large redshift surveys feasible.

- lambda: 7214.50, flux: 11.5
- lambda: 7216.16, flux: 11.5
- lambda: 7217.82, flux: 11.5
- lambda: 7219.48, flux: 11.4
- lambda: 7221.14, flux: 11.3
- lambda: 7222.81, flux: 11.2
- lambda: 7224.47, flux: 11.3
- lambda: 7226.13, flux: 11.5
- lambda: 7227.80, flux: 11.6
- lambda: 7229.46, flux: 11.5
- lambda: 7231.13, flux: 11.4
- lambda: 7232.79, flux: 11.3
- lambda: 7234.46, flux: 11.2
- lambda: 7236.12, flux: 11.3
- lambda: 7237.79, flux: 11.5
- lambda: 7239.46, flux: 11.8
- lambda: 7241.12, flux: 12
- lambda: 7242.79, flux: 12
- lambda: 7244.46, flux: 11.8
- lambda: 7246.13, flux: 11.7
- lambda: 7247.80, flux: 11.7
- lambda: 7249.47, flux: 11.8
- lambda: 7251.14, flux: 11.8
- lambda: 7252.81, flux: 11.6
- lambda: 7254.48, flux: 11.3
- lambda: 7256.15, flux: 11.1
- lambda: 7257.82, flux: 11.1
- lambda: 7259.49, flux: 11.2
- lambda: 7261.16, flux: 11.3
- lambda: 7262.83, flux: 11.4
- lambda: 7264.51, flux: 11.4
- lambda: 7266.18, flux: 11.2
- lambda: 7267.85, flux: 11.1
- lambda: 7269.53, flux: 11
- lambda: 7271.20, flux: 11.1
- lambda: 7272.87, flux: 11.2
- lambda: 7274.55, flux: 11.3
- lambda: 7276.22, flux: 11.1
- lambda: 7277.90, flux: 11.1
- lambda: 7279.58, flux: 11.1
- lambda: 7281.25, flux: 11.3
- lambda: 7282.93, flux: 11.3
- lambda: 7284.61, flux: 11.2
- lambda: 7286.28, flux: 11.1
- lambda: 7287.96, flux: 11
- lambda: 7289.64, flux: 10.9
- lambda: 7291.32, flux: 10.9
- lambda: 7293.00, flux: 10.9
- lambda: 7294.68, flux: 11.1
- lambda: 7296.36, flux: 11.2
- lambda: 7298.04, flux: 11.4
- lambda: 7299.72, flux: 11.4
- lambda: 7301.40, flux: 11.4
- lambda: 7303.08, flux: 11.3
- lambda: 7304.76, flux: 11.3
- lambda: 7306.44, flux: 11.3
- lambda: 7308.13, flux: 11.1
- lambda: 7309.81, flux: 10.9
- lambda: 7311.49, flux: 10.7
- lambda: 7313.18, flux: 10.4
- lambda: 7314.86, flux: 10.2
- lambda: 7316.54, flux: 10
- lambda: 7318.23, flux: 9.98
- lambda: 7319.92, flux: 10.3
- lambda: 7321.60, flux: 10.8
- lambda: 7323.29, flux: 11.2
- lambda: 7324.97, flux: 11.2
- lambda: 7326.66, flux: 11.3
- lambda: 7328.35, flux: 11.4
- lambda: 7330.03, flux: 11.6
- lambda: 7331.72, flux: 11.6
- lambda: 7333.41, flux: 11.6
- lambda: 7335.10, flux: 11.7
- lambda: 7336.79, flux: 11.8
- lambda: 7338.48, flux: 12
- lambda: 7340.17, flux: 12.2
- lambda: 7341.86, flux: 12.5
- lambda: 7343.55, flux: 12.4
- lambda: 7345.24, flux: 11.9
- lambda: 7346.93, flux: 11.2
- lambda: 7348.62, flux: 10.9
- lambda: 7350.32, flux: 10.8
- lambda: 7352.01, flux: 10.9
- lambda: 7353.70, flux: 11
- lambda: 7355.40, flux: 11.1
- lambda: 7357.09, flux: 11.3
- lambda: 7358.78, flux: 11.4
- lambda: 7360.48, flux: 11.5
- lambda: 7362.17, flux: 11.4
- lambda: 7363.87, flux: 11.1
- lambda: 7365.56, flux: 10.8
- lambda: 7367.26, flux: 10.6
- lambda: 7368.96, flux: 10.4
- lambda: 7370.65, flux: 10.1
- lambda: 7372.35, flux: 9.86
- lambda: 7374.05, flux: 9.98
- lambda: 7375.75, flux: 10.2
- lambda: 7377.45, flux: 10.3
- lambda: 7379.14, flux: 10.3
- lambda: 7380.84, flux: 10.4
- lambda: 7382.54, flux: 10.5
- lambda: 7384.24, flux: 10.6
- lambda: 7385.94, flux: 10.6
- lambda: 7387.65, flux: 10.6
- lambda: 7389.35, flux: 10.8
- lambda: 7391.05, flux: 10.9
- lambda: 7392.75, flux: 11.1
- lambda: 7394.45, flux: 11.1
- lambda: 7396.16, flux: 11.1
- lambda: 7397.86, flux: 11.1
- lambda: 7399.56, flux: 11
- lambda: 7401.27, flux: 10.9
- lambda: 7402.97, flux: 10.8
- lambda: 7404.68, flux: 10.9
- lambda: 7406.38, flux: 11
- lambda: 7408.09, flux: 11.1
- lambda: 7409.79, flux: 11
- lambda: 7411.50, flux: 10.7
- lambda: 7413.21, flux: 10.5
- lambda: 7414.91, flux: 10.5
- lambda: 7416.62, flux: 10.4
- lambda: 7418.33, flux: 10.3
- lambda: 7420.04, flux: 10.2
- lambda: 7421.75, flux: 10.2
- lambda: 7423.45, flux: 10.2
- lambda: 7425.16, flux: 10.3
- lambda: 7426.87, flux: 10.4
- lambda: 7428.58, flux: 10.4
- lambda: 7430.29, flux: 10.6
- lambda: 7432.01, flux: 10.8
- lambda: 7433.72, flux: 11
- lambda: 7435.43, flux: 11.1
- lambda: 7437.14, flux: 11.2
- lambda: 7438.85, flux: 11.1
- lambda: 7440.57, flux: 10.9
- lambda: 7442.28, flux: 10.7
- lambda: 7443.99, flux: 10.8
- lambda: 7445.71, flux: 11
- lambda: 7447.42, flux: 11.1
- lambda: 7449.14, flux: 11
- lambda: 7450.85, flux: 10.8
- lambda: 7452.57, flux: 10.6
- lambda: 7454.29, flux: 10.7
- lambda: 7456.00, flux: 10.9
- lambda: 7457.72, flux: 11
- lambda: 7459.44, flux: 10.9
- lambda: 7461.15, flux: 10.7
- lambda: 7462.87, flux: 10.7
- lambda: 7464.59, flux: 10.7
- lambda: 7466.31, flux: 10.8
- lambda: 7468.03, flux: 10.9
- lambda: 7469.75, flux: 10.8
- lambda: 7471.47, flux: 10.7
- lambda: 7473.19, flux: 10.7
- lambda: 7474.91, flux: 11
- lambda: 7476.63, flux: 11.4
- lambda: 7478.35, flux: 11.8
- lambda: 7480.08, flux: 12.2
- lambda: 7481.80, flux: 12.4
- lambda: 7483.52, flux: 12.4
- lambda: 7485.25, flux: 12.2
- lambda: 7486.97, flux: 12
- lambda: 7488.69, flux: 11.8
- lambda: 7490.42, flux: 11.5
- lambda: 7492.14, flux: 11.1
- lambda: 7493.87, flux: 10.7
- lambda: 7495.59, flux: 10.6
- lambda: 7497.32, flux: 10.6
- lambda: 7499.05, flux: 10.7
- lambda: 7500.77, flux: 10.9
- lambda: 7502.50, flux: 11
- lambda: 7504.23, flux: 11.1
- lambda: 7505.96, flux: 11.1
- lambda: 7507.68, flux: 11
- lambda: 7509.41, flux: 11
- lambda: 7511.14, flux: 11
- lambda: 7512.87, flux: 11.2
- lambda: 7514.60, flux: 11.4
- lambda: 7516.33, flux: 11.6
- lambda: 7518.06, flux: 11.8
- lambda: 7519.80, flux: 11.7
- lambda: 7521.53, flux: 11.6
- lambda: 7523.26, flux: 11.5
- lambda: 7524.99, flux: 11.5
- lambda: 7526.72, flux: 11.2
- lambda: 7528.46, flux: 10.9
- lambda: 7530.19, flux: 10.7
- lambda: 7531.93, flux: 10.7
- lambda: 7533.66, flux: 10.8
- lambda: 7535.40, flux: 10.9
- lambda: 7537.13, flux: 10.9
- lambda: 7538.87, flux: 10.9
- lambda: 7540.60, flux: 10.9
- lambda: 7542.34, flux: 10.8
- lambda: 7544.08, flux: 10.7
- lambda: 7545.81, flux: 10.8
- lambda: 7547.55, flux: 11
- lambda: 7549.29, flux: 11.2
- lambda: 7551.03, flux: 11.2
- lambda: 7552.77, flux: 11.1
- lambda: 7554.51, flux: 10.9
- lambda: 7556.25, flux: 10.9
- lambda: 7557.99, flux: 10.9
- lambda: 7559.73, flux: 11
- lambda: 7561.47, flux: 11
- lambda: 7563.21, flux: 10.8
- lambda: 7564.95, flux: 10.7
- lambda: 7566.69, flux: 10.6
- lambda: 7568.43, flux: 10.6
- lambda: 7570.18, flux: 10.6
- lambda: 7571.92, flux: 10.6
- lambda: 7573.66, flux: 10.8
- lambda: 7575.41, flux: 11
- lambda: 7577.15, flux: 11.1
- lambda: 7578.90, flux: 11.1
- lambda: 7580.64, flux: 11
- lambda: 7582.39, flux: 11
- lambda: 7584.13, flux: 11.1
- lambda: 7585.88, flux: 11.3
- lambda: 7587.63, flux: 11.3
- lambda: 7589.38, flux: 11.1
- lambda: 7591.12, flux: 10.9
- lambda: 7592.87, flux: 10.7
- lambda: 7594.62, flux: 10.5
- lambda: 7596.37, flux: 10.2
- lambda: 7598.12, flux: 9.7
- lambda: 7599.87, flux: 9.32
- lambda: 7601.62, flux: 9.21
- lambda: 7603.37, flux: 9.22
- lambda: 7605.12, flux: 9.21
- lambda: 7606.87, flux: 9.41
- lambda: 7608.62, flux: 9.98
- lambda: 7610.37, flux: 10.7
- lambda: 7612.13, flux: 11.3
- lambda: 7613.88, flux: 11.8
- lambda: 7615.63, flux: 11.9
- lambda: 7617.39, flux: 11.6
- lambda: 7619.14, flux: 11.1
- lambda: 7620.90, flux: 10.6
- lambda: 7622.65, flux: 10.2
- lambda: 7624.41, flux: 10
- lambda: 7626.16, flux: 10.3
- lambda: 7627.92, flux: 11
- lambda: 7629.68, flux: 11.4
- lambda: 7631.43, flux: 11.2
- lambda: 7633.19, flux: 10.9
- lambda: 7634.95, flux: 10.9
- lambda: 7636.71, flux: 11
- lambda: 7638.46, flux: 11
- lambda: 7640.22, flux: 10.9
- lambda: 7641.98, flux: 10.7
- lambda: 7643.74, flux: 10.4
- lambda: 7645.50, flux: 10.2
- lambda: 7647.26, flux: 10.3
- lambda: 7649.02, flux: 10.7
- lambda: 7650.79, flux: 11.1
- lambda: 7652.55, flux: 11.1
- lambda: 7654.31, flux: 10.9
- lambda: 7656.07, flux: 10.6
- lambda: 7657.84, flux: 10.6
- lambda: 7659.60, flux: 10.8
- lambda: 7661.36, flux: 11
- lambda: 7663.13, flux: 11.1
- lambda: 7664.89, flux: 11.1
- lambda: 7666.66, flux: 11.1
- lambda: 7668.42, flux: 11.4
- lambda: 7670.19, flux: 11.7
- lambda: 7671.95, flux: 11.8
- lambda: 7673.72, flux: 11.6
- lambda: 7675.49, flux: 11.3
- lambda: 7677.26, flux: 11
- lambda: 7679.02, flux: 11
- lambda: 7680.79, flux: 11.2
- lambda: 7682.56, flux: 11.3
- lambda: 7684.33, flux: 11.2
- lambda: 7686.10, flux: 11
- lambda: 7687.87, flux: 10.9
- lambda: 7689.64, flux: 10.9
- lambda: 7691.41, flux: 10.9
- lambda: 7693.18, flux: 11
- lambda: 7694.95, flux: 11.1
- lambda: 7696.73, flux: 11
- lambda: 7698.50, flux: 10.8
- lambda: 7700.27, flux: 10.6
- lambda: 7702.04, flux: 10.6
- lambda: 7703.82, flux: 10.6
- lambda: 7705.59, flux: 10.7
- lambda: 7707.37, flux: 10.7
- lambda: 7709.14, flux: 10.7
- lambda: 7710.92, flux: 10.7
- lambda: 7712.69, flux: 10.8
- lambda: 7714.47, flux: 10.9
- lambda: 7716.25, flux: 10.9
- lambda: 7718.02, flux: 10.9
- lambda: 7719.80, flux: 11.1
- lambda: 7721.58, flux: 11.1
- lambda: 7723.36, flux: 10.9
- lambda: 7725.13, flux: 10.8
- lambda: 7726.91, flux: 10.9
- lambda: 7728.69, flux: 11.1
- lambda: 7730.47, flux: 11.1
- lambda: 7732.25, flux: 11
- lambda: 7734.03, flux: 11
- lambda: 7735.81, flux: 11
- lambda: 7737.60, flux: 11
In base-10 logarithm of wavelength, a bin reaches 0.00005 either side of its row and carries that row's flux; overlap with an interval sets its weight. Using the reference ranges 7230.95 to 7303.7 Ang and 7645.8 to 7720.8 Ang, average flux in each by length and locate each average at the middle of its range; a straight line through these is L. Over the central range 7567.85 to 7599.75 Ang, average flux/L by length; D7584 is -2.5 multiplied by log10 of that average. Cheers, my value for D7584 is 0.03 mag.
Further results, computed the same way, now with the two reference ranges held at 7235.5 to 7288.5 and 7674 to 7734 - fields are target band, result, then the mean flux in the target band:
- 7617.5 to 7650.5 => 0.03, 10.7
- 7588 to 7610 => 0.11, 10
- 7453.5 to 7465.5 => 0.04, 10.8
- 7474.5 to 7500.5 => -0.03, 11.5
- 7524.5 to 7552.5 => 0.02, 10.9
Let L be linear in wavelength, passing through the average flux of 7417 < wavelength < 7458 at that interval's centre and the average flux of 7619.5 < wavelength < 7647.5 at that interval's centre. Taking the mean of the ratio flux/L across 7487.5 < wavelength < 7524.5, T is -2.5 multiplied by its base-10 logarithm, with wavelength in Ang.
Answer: -0.05 mag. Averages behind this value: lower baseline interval 10.7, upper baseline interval 10.7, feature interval 11.2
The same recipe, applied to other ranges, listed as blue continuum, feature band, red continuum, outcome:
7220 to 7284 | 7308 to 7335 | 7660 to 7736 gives 0.04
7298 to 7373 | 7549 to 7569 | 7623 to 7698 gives 0.01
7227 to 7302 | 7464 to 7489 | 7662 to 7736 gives -0.03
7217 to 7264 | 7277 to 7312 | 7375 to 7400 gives 0.01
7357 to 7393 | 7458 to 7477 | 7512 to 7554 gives 0.01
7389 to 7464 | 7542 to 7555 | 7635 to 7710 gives -0.01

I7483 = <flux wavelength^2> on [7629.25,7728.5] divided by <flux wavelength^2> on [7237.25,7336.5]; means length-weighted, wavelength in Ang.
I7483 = 1.08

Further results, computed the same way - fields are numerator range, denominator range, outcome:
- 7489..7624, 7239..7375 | 1.04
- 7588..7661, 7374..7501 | 1.02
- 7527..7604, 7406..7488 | 1.01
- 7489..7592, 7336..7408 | 1.05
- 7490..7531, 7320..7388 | 1.05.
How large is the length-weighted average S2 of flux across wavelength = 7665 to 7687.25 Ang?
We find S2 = 11.3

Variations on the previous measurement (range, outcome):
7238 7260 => 11.6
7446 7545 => 11.1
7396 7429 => 10.6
